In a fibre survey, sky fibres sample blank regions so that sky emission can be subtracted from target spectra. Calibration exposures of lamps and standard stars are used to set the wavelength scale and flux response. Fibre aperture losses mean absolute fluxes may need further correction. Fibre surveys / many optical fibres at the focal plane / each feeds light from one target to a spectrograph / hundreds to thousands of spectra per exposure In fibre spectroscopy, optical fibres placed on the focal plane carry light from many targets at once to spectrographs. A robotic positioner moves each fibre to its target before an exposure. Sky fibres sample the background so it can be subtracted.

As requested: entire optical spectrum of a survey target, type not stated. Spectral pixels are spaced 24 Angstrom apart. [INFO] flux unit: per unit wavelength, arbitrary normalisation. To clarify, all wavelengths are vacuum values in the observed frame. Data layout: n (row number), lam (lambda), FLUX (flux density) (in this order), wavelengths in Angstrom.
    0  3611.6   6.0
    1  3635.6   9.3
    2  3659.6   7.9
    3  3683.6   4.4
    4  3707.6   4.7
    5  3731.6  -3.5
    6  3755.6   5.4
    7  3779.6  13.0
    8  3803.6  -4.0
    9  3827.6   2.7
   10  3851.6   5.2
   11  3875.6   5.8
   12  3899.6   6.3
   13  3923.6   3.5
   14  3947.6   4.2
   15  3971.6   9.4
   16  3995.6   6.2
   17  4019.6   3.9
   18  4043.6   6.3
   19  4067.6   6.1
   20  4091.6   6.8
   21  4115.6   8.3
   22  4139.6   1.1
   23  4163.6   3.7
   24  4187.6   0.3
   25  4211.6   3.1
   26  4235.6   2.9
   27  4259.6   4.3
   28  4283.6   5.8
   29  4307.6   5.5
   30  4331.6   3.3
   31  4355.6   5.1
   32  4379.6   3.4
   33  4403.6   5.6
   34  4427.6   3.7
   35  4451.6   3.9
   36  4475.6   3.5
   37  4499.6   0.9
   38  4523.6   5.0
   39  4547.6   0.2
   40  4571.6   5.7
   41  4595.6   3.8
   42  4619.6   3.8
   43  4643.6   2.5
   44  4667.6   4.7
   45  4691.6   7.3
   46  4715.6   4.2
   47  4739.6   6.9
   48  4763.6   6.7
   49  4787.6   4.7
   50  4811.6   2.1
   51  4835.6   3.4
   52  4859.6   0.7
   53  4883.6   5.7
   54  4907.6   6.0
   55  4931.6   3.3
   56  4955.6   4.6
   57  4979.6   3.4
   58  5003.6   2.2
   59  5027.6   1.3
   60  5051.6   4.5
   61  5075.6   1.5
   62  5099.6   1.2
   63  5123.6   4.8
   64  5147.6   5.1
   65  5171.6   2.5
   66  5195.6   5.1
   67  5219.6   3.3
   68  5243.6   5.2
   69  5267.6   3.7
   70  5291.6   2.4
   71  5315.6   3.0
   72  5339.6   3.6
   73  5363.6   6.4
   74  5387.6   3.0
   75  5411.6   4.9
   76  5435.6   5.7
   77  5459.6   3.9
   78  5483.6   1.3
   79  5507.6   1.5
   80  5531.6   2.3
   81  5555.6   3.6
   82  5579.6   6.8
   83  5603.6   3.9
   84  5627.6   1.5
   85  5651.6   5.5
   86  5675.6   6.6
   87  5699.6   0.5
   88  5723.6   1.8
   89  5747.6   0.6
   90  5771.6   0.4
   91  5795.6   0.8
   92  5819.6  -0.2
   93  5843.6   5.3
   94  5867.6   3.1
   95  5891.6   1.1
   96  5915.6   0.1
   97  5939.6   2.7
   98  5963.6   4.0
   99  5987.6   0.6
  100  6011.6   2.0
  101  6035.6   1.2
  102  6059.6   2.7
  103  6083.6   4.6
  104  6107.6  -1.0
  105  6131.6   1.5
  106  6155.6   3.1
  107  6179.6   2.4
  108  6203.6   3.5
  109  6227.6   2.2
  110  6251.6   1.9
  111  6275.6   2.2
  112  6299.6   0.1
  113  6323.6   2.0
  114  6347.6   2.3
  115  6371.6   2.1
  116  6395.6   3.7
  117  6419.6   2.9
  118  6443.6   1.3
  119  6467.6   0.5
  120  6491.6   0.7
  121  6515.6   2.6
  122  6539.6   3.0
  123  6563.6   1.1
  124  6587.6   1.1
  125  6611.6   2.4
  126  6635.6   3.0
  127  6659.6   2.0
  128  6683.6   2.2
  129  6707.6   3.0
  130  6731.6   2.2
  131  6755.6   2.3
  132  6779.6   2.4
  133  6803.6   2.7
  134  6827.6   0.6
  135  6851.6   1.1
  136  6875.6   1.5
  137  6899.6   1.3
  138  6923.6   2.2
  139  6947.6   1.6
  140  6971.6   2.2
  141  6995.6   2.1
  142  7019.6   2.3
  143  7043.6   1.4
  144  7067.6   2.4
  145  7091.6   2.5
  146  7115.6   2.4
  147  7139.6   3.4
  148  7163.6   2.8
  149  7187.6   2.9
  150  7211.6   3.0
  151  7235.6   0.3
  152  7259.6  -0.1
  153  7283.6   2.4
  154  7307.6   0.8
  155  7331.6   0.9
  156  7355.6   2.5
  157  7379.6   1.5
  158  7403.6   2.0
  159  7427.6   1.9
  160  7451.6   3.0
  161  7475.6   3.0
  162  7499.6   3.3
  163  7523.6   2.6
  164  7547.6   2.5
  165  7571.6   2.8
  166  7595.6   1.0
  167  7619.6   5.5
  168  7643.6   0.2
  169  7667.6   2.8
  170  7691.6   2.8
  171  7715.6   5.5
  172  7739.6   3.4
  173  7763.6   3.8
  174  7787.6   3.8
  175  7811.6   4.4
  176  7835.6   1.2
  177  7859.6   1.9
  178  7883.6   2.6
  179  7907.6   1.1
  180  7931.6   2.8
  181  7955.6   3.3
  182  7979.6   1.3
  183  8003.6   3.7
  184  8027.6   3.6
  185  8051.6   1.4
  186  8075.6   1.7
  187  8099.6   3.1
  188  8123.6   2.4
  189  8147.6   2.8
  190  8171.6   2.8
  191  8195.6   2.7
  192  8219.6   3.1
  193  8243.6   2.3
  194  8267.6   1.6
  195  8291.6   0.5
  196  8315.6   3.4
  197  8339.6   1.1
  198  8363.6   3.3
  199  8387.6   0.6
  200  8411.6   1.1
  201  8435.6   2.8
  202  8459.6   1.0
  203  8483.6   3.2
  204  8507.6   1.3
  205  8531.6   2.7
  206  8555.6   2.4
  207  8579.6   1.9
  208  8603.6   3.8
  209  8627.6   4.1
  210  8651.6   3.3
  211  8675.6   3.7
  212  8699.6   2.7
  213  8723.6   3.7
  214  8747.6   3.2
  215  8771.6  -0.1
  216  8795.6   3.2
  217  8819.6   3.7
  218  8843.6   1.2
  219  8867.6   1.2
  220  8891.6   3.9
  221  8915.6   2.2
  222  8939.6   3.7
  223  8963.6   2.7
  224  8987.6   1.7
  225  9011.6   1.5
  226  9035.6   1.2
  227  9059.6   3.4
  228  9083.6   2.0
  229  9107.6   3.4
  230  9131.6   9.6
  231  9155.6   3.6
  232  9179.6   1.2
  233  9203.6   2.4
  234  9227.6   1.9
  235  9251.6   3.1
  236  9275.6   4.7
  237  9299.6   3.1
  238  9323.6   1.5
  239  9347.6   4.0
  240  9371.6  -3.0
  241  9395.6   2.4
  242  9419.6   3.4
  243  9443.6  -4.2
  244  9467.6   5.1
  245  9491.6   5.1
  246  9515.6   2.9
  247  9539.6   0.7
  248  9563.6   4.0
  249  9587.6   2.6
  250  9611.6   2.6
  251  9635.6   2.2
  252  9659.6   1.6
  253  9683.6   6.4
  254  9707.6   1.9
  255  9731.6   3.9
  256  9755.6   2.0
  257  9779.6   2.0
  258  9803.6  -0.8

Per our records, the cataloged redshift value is 1.448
